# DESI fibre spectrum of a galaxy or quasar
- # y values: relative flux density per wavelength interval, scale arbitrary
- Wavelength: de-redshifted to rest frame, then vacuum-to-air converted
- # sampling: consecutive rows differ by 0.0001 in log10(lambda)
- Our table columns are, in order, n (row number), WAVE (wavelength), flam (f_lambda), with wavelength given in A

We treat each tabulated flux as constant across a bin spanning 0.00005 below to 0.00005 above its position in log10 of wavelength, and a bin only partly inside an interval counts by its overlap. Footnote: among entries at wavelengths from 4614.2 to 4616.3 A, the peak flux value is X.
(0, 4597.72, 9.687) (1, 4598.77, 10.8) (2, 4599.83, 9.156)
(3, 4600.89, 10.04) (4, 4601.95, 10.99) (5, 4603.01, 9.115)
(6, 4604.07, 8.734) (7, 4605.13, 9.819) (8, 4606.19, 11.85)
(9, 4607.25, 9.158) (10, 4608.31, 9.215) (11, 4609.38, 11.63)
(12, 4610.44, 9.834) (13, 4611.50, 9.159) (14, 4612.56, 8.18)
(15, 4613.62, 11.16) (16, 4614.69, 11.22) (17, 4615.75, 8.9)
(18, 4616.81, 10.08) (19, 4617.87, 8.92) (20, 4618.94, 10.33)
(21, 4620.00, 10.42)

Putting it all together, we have 11.22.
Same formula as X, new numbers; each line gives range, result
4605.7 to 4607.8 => 11.85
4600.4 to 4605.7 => 10.99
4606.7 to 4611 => 11.63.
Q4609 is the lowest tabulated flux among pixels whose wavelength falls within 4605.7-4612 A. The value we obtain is 9.158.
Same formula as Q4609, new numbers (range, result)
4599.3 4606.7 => 8.734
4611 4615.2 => 8.18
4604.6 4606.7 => 9.819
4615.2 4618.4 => 8.9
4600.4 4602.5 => 10.04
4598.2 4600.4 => 9.156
